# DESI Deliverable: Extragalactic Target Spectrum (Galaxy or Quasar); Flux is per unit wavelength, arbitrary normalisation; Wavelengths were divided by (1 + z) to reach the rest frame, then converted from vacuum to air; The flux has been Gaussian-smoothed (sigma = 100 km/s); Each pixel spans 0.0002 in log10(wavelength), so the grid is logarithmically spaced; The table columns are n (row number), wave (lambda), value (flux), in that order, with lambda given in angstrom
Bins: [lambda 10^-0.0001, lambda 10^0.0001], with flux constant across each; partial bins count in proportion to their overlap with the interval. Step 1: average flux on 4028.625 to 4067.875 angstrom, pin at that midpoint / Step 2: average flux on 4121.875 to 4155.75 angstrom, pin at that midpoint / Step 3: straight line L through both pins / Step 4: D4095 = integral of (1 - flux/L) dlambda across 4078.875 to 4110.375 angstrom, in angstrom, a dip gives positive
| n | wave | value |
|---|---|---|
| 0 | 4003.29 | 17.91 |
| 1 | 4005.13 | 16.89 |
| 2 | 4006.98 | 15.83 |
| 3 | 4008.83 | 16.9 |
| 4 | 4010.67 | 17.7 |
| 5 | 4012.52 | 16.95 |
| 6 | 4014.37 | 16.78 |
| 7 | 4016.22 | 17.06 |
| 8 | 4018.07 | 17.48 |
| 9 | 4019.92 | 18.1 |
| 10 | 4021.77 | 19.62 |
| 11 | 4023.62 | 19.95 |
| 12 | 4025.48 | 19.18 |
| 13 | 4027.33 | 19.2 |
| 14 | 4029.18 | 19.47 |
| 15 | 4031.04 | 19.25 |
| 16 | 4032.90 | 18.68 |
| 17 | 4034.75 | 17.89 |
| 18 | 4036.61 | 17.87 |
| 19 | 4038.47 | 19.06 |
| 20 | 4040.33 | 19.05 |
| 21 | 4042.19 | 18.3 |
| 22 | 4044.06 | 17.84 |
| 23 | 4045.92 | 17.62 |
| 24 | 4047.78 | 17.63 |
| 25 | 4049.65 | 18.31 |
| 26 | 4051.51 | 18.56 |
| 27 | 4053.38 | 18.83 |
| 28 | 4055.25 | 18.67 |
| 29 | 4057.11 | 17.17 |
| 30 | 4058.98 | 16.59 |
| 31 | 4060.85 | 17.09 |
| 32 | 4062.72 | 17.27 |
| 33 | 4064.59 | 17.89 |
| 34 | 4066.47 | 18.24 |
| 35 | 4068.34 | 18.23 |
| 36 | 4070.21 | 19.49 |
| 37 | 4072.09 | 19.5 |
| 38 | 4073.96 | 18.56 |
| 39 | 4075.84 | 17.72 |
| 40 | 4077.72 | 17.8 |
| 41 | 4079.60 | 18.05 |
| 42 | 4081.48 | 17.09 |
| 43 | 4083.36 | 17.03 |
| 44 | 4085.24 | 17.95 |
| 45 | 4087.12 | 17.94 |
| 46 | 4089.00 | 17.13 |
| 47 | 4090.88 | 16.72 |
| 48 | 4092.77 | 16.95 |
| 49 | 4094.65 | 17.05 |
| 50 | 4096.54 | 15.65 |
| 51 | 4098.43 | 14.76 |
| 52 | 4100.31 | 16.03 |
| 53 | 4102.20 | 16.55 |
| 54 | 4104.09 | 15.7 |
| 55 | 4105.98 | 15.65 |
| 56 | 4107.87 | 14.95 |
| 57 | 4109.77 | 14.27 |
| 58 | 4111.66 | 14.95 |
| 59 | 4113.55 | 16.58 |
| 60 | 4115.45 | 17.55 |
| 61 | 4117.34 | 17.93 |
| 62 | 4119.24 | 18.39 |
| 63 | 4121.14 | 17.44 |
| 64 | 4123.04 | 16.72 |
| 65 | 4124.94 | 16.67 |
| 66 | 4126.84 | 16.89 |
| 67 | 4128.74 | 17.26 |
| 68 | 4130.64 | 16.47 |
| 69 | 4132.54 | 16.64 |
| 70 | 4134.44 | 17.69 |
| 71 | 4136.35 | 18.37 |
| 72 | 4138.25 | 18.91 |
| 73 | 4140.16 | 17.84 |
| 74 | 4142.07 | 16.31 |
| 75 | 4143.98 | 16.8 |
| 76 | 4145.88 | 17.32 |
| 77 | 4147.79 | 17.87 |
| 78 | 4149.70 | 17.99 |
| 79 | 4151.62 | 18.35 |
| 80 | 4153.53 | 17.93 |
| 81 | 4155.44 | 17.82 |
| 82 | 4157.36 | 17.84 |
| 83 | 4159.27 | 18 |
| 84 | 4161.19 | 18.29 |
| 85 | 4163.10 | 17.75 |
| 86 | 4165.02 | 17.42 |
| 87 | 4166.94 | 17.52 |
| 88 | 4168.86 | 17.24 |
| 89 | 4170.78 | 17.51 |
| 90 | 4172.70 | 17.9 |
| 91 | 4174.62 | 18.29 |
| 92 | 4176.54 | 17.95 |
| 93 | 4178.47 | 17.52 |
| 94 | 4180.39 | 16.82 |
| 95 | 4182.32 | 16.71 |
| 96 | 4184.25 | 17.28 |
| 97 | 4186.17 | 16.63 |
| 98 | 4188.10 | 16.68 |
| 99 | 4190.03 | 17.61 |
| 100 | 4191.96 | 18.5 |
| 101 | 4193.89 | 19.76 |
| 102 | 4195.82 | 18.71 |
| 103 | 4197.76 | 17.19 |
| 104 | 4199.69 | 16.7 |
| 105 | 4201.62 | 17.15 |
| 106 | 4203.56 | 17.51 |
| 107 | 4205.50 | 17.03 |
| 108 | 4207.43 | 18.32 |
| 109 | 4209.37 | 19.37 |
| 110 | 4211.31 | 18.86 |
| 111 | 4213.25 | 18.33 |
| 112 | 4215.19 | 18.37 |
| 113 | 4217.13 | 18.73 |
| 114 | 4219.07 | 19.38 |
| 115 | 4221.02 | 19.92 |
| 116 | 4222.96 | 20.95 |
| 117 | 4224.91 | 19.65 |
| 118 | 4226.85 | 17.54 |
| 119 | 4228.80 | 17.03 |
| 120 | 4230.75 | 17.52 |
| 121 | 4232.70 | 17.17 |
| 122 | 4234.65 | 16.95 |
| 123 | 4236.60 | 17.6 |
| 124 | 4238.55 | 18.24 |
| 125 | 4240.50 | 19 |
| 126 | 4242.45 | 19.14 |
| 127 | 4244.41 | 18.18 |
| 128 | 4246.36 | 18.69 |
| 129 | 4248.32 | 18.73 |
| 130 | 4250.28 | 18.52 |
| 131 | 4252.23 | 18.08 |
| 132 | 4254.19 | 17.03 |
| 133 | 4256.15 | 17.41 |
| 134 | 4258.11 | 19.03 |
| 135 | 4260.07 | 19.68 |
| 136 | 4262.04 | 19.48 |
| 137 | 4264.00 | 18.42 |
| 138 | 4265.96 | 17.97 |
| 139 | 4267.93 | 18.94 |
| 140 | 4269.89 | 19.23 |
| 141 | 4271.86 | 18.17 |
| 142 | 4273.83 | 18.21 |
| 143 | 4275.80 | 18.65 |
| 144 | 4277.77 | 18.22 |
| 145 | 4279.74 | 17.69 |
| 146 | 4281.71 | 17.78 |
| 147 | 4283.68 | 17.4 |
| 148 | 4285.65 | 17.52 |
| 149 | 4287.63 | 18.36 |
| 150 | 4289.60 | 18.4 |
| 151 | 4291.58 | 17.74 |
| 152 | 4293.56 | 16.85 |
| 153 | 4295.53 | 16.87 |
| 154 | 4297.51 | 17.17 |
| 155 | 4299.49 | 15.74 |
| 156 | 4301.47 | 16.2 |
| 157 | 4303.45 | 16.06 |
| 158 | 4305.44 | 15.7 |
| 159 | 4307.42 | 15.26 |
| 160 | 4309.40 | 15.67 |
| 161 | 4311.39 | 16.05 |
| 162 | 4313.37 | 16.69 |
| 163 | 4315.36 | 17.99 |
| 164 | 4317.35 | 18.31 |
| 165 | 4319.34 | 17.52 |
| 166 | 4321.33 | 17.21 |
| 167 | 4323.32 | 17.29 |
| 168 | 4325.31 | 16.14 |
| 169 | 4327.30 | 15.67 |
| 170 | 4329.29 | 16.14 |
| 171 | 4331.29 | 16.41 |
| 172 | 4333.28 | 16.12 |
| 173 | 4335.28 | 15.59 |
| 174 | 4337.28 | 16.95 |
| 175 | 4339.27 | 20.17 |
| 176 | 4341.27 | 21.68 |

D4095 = 2.4 angstrom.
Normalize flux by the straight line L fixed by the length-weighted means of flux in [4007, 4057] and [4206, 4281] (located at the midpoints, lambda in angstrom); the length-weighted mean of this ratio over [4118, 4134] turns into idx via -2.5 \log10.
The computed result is 0.08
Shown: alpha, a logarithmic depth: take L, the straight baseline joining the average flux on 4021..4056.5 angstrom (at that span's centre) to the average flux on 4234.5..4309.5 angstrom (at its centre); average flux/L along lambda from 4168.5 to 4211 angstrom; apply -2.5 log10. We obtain 0.03 mag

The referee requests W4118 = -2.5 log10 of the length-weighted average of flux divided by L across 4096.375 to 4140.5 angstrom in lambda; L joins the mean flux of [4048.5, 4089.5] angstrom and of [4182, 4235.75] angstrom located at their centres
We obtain 0.08 mag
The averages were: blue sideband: 18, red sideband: 18.1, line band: 16.7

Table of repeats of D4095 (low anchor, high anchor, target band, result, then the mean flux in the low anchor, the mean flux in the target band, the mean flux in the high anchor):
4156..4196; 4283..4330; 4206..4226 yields -1.95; 17.7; 19.1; 16.8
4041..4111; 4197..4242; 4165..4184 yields 0.47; 17.3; 17.5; 18.2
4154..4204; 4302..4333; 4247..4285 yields -3.16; 17.6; 18.3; 16.5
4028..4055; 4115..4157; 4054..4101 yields 1.63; 18.5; 17.5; 17.5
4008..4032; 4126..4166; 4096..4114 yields 2.38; 18.3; 15.5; 17.6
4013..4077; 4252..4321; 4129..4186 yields 1.18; 18.3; 17.6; 17.6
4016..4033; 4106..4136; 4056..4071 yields 0.21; 18.9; 17.8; 16.7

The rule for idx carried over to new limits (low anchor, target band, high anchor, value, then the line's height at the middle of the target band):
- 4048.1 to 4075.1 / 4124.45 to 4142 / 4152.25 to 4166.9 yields 0.03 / 17.9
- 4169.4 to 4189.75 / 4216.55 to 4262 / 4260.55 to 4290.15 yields -0.03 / 17.9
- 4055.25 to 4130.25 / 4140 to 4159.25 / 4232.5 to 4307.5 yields -0.02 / 17.3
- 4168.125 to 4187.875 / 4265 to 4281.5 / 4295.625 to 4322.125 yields -0.10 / 16.8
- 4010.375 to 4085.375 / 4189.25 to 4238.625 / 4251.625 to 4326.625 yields -0.03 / 17.7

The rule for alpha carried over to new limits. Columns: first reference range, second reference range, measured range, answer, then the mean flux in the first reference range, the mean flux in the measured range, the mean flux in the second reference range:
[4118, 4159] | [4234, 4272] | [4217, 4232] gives -0.035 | 17.5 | 18.8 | 18.4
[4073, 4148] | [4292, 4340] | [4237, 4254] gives -0.106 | 16.9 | 18.5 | 16.7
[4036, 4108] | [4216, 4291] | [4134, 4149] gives 0.013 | 17.5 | 17.6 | 18.4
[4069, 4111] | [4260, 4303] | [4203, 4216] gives -0.046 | 16.9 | 18.3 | 17.9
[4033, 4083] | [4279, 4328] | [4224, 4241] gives -0.034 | 18.1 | 17.8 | 16.9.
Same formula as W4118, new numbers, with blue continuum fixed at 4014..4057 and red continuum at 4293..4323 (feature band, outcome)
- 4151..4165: -0.02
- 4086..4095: 0.05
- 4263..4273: -0.10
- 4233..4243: -0.06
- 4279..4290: -0.07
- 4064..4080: -0.01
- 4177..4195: 0.00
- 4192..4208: -0.03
